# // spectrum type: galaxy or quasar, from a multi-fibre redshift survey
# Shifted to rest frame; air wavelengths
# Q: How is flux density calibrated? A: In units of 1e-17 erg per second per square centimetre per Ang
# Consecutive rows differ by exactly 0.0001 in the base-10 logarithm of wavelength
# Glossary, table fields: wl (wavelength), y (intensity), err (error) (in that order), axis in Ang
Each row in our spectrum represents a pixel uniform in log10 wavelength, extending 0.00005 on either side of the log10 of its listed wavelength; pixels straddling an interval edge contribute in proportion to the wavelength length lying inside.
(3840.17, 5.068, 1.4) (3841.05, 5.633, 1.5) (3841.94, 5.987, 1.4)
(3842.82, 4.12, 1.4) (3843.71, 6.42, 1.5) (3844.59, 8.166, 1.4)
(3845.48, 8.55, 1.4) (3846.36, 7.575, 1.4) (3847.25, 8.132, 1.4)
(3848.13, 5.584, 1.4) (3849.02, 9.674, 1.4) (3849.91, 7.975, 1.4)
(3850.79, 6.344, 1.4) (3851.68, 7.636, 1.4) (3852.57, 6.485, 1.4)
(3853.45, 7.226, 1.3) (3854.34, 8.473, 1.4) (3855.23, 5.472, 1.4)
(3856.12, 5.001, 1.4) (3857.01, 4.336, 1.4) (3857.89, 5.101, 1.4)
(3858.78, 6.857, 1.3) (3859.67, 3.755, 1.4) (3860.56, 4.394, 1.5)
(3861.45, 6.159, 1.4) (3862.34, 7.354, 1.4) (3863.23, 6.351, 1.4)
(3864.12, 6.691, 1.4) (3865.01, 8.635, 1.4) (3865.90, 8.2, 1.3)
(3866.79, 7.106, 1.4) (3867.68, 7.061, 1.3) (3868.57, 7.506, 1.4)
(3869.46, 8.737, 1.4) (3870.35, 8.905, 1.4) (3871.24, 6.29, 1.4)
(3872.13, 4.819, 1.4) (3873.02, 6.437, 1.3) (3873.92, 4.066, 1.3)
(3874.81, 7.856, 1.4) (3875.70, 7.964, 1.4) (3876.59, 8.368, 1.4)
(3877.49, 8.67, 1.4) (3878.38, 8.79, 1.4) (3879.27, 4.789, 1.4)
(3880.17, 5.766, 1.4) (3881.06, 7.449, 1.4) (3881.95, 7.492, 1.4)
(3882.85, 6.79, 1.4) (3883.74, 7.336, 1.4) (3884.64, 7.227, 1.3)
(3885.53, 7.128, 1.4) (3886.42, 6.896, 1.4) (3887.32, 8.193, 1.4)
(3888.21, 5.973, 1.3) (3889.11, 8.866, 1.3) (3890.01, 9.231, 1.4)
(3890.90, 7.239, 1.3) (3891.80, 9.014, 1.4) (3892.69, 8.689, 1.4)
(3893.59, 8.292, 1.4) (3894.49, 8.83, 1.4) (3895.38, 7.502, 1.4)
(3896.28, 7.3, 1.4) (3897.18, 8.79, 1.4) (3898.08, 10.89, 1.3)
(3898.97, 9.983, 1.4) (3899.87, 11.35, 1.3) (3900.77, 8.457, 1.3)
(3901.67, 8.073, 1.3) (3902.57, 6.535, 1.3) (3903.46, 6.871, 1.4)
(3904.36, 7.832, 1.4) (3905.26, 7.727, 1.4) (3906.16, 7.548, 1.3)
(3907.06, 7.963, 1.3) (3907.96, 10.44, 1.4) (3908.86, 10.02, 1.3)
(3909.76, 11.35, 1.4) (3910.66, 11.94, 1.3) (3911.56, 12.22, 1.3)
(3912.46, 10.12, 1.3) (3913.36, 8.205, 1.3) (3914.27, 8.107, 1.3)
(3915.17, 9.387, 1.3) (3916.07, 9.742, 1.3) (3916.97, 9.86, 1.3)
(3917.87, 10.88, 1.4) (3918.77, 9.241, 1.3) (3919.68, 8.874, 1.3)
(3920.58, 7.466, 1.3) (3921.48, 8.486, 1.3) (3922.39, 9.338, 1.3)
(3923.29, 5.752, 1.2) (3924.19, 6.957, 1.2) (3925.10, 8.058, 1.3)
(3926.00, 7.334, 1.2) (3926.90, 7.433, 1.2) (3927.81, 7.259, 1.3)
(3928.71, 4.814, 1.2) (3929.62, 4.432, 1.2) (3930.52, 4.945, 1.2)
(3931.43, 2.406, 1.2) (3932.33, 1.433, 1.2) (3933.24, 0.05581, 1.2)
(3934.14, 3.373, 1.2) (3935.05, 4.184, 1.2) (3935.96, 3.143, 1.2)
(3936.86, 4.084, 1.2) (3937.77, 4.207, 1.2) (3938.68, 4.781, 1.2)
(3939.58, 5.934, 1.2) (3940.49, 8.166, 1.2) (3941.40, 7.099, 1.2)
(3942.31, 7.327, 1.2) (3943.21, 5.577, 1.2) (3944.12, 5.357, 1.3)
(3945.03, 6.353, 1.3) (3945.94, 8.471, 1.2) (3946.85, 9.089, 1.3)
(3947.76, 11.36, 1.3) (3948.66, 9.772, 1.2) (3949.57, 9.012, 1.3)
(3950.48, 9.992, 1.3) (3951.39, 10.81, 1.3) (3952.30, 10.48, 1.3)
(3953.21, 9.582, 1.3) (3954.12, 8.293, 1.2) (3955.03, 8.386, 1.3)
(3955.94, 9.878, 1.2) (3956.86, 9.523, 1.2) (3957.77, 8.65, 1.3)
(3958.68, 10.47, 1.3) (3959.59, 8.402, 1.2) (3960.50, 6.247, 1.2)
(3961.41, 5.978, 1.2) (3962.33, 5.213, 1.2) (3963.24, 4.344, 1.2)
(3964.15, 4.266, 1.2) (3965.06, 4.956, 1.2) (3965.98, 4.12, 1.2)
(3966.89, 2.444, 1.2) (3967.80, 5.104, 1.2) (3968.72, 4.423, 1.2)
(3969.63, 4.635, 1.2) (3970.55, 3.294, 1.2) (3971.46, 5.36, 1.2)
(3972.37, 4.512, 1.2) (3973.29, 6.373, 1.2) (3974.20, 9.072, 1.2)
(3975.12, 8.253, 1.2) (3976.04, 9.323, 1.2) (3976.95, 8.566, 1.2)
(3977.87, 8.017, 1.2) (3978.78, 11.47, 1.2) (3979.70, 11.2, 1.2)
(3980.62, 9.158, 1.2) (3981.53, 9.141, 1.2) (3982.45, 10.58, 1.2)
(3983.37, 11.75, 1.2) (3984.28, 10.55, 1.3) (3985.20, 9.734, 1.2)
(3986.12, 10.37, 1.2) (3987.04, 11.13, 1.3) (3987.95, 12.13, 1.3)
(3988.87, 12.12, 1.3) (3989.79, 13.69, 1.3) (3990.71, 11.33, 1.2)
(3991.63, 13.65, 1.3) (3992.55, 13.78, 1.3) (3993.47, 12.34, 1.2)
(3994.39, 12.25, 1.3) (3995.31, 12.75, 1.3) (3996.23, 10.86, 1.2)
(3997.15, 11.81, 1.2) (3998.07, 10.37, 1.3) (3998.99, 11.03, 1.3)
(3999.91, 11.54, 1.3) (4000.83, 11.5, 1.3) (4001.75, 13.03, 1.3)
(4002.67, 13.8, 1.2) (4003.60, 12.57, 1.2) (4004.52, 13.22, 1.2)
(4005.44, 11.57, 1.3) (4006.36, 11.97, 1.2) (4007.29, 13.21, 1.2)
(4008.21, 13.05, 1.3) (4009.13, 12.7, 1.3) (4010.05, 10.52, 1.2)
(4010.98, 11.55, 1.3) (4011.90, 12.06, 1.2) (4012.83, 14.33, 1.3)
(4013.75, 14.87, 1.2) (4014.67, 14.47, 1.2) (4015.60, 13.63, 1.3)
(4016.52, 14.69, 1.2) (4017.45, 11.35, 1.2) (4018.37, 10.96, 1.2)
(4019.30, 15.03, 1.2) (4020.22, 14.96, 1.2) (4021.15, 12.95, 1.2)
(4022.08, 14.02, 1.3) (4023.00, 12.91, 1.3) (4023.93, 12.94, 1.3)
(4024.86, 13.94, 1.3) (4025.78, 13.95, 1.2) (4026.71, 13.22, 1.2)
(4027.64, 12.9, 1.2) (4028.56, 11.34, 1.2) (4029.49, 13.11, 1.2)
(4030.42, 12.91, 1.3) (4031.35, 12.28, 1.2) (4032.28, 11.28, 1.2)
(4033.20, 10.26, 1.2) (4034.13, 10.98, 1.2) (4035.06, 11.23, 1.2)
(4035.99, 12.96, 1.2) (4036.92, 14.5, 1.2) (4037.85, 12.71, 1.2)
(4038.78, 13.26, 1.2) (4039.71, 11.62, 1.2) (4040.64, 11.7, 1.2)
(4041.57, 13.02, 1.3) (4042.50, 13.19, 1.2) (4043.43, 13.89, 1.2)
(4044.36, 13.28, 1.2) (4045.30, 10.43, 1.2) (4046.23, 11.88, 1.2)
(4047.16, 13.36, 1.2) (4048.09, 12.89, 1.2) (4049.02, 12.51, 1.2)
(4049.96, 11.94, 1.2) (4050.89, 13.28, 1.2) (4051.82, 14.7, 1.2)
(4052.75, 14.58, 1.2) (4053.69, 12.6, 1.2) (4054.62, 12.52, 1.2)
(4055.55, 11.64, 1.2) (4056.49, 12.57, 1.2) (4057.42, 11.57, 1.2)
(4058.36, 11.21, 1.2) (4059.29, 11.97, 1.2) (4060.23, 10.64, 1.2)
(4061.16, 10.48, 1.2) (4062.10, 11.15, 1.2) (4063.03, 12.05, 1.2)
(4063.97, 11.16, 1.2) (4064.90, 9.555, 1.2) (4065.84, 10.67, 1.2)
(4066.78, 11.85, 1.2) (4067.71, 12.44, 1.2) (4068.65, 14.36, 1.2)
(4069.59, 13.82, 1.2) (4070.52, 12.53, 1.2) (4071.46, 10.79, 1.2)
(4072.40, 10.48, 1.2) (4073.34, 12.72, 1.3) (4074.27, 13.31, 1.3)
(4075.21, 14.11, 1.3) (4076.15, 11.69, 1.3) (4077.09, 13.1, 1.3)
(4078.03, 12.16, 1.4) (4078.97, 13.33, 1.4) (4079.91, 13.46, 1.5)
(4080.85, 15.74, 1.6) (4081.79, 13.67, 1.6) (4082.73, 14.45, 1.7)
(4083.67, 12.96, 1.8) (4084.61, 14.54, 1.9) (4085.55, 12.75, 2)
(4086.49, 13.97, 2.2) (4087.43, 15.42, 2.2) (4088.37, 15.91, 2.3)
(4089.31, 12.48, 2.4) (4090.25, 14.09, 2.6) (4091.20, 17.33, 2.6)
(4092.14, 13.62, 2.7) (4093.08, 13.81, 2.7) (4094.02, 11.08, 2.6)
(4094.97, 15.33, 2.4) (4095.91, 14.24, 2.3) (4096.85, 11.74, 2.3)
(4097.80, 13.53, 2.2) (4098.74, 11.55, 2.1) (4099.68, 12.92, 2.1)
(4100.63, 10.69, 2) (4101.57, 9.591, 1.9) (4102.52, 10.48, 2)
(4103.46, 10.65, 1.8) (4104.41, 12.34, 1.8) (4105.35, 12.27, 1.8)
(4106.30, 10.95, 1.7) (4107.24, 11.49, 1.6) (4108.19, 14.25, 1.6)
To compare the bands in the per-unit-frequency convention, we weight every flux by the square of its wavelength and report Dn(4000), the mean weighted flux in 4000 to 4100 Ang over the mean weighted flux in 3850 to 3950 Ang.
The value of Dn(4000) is 1.9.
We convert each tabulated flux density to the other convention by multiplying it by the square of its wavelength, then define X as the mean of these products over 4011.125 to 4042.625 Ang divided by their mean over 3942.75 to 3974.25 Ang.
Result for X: 1.9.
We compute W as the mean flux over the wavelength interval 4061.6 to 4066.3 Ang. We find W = 10.9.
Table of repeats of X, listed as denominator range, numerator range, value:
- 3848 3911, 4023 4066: 1.77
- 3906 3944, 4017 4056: 1.90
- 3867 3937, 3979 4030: 1.72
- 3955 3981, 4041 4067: 1.83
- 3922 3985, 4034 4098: 1.94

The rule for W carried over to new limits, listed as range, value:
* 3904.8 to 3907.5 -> 7.74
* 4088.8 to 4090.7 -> 13.4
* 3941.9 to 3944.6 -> 6.08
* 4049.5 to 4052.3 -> 13.4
